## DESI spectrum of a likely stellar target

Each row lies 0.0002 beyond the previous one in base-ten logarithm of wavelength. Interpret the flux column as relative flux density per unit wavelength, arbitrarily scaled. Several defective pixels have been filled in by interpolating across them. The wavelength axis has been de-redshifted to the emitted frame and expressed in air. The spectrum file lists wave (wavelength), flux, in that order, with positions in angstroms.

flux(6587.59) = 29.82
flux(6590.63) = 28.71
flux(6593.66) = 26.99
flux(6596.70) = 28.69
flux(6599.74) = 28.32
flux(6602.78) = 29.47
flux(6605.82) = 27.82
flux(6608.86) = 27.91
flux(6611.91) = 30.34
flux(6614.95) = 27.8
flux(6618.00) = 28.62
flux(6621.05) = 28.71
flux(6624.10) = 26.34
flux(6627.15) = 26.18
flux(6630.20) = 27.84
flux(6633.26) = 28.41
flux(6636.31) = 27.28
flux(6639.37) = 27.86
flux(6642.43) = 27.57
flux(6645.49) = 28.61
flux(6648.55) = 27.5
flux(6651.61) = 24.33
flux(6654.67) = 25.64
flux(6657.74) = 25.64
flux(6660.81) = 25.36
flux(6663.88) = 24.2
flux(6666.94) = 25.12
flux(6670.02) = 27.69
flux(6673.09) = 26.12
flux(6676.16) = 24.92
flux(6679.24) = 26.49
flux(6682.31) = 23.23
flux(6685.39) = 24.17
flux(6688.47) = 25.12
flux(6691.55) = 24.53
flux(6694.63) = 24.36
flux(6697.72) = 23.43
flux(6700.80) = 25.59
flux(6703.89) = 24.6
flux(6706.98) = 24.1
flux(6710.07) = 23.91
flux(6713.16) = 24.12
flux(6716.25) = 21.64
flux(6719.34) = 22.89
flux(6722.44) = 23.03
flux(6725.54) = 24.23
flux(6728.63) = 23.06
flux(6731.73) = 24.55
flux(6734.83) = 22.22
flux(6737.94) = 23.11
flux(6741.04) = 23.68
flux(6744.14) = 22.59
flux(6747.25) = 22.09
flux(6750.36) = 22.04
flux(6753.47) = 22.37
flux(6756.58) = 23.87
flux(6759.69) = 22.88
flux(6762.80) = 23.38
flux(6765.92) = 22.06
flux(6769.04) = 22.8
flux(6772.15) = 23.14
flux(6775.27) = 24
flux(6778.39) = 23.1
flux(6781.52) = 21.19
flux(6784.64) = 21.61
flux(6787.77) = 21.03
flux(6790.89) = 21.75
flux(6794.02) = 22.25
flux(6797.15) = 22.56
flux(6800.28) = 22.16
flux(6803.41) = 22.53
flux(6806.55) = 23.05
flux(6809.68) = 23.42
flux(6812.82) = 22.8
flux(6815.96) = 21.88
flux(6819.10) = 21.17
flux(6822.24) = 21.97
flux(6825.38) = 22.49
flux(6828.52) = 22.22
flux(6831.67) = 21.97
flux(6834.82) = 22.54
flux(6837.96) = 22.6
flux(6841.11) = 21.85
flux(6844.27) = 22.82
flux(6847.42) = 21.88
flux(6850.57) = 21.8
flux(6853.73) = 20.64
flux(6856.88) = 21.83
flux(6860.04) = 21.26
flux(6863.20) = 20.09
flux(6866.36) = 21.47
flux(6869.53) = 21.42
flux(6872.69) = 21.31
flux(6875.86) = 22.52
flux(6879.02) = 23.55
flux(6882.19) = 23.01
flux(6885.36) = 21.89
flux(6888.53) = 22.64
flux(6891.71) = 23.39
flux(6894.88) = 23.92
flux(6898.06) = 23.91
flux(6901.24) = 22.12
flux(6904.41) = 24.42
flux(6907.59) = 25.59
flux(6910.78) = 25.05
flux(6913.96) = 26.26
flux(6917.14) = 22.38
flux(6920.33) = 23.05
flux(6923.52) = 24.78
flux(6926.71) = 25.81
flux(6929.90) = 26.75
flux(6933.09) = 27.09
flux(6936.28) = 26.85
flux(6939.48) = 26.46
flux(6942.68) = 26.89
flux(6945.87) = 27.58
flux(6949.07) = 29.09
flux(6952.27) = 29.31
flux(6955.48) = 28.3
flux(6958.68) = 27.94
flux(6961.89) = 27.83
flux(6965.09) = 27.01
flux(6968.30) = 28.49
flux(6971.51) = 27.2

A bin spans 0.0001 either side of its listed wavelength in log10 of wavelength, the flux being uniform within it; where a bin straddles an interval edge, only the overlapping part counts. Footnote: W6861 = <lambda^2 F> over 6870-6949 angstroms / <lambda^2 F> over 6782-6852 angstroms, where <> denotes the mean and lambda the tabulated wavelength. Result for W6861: 1.14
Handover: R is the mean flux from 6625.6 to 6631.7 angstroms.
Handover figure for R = 27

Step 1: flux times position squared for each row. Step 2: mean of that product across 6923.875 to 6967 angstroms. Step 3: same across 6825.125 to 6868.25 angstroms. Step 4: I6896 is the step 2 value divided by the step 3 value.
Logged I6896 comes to 1.3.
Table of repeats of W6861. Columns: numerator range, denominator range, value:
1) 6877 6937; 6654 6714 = 1.04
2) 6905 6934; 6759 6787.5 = 1.16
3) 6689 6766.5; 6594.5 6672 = 0.88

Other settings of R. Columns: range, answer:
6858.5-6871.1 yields 21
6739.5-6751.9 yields 22.6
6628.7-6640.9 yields 27.8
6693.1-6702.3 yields 24.5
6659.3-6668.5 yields 24.9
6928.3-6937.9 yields 26.9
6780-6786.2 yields 21.4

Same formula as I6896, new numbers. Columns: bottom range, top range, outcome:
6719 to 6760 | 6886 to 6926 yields 1.09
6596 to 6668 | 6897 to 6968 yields 1.05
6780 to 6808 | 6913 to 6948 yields 1.22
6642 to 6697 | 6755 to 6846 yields 0.91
